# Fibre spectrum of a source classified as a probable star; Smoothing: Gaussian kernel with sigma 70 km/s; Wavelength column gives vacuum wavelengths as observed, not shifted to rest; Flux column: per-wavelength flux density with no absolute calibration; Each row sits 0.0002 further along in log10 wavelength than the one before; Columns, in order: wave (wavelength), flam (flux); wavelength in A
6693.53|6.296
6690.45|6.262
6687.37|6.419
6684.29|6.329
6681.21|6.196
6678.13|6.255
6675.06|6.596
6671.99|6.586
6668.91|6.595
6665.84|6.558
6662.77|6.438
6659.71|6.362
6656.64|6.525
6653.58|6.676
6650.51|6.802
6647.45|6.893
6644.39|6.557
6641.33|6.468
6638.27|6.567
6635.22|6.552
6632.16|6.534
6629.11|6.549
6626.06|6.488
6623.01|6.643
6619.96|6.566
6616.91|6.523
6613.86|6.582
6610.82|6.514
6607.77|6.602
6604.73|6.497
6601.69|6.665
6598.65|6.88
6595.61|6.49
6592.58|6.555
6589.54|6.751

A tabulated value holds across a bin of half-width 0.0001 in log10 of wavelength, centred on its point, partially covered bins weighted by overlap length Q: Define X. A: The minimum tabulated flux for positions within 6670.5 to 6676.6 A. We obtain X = 6.586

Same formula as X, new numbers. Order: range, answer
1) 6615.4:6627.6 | 6.488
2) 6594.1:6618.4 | 6.49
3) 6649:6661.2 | 6.362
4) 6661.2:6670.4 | 6.438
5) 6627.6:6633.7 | 6.534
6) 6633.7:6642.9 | 6.468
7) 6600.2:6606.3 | 6.497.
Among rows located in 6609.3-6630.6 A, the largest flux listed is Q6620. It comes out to 6.643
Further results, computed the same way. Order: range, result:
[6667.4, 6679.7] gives 6.596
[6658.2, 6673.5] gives 6.595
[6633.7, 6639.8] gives 6.567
